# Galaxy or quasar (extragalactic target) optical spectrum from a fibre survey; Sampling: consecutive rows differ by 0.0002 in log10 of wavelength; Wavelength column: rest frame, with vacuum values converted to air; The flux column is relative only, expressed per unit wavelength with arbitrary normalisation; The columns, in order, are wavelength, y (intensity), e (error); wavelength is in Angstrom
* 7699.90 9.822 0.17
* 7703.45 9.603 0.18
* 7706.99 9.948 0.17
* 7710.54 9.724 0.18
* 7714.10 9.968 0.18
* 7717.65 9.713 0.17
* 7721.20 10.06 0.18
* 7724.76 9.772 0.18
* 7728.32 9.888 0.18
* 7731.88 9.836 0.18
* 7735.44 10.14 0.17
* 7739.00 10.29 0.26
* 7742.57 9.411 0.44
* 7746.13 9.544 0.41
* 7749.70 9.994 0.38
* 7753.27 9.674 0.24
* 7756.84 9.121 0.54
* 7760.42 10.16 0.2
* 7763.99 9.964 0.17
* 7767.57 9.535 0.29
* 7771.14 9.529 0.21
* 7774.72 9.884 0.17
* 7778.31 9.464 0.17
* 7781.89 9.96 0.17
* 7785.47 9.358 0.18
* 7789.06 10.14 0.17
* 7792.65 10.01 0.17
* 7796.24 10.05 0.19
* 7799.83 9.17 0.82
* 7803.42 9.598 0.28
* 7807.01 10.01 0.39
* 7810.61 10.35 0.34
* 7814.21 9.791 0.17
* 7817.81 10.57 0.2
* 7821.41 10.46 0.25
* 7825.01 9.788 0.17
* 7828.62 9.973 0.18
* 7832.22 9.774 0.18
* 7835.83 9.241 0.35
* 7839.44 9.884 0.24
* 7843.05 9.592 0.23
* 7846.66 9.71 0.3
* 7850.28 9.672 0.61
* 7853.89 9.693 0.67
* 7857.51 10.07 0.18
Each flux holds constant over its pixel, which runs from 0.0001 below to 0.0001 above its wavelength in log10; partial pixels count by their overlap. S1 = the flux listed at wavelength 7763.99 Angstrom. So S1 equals 9.964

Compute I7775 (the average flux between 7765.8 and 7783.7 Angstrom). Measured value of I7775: 9.68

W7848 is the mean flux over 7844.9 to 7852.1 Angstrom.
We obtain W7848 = 9.69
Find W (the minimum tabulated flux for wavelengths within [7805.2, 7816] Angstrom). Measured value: 9.791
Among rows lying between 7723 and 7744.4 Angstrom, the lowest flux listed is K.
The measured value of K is 9.411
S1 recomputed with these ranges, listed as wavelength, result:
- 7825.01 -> 9.788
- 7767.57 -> 9.535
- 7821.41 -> 10.46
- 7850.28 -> 9.672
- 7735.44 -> 10.14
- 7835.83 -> 9.241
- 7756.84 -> 9.121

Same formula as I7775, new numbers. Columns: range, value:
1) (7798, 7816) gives 9.79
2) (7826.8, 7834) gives 9.87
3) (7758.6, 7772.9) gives 9.8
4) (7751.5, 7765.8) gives 9.73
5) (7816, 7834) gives 10.1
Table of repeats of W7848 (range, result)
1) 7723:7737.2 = 9.91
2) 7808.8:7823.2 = 10.3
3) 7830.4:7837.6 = 9.52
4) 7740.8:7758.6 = 9.55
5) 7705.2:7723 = 9.88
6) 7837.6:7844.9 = 9.74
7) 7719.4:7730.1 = 9.91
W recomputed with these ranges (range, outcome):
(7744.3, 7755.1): 9.544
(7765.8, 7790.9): 9.358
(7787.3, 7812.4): 9.17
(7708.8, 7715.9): 9.724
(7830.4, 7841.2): 9.241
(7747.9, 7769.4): 9.121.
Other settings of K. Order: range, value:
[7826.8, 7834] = 9.774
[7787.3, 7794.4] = 10.01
